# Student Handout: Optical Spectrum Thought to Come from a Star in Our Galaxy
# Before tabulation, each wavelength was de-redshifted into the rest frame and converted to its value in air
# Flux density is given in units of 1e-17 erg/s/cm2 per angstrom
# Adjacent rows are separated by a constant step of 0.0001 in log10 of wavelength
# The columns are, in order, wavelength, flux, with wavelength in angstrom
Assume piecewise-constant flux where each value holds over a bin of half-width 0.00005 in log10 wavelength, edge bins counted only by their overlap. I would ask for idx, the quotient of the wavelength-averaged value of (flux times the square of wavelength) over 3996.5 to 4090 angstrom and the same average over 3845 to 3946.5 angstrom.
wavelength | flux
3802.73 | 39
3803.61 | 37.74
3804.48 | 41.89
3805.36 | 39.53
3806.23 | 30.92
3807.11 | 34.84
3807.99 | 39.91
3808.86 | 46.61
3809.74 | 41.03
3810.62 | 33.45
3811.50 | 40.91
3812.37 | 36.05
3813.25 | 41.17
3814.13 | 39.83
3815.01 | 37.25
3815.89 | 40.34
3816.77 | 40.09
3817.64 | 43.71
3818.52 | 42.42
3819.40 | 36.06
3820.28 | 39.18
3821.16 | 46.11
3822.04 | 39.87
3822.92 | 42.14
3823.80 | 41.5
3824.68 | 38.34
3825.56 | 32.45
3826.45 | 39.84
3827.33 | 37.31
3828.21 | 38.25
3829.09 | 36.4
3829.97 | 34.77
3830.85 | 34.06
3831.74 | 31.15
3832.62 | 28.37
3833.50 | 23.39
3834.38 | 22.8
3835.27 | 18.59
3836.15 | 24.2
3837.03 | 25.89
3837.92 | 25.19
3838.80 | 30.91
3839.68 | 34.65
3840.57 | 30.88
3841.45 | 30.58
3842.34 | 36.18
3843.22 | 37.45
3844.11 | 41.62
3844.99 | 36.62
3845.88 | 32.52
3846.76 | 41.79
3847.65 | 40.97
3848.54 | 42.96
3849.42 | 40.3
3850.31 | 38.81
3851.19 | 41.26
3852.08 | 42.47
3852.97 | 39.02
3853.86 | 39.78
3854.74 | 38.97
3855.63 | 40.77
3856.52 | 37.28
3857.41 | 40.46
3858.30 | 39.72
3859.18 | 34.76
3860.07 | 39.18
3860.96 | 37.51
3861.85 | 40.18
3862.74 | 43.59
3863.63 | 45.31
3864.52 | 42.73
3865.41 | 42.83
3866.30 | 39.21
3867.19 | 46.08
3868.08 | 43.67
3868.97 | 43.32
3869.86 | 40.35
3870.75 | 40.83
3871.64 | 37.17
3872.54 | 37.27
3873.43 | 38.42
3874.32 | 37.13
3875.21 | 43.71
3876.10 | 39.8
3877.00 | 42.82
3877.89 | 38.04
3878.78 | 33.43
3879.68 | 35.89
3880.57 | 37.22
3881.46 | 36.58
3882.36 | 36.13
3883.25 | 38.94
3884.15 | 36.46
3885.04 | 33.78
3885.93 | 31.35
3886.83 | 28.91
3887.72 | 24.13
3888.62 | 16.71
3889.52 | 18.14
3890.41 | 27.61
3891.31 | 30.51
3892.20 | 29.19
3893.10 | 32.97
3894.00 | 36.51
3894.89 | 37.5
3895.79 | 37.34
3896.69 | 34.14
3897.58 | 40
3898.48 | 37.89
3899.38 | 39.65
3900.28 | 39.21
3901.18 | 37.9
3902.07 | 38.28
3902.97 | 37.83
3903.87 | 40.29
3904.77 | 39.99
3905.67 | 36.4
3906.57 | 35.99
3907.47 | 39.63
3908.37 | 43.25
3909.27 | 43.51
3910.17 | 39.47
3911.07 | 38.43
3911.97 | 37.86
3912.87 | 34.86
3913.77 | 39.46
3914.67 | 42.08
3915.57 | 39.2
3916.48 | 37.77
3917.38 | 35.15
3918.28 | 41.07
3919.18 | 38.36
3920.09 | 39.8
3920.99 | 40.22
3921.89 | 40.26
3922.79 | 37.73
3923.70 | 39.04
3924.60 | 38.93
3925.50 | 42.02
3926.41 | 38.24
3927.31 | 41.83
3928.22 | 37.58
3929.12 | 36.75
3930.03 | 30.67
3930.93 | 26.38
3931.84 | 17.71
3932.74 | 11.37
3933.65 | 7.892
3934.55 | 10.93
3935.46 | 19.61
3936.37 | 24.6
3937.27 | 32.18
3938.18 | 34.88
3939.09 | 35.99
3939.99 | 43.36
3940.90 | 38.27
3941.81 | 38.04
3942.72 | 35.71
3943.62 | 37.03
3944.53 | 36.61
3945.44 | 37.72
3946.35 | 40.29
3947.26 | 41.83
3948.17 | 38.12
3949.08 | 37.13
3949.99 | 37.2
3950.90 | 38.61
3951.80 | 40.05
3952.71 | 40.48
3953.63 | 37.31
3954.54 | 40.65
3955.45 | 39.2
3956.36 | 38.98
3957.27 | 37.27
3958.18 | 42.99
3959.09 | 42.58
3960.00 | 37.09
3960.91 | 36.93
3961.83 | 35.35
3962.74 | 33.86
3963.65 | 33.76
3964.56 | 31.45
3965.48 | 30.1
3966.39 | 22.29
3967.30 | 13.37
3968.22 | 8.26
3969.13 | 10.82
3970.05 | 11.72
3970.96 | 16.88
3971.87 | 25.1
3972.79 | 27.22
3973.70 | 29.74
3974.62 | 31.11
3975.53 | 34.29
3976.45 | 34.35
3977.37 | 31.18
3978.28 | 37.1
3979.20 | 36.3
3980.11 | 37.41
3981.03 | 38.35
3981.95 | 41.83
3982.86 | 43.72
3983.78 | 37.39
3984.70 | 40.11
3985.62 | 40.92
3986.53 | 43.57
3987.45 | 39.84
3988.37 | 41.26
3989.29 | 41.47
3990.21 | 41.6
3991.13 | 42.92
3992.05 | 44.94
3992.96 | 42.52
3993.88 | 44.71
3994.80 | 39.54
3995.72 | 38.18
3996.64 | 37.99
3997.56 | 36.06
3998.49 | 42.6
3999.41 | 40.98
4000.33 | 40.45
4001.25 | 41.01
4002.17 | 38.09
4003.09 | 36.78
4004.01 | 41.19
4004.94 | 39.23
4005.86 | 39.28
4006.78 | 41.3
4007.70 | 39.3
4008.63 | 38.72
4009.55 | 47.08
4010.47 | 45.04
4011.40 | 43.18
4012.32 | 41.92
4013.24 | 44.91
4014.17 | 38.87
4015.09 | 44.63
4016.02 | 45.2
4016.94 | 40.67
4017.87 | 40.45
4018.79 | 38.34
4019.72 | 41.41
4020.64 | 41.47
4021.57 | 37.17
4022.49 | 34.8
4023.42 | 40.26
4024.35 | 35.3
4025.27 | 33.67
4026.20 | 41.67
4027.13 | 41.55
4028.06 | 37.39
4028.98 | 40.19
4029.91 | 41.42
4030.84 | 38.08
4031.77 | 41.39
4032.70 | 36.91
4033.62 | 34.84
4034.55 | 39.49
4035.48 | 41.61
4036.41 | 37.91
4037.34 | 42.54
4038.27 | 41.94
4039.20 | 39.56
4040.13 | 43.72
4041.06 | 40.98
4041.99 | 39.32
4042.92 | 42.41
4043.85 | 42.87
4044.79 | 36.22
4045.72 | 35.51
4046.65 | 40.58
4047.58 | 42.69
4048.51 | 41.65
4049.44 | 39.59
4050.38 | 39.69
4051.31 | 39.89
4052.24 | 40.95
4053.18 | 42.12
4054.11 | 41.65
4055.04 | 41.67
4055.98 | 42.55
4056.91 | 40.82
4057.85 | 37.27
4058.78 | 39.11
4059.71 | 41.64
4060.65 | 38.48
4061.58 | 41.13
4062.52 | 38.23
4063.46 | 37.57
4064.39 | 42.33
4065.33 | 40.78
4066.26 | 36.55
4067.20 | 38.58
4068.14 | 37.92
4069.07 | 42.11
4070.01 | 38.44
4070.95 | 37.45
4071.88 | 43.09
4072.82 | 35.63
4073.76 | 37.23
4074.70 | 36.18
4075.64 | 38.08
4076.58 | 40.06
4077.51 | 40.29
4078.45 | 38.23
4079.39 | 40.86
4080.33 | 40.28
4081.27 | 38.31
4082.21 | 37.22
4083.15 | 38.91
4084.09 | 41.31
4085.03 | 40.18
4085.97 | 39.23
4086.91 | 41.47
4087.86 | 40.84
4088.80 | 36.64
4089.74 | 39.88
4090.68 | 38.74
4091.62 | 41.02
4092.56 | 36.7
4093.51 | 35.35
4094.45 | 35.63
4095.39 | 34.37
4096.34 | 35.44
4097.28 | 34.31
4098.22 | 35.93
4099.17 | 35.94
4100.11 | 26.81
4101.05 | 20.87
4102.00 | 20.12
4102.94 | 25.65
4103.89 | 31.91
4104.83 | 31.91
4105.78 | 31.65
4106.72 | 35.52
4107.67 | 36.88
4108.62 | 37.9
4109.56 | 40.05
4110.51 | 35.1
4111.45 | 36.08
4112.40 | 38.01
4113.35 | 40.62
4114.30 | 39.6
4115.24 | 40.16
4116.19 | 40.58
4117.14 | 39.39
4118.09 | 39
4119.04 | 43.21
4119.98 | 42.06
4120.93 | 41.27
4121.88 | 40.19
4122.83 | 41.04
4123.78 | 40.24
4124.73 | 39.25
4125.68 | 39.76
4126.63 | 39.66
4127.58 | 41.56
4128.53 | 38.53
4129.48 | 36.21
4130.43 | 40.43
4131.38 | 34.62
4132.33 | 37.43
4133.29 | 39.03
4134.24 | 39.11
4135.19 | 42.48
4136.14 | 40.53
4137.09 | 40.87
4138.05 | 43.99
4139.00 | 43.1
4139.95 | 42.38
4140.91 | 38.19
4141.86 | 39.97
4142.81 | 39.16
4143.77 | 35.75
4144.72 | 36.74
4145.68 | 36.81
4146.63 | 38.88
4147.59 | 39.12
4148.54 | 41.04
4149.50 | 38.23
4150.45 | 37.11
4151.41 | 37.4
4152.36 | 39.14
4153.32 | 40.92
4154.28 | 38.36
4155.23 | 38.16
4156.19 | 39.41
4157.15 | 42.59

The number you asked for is 1.18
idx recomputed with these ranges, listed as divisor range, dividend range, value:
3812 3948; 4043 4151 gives 1.18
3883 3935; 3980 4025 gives 1.23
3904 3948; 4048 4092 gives 1.20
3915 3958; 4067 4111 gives 1.12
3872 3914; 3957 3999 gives 1.00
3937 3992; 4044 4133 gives 1.16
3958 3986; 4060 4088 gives 1.32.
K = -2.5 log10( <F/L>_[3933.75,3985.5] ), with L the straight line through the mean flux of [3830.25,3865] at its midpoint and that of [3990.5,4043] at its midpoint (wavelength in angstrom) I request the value 0.17 mag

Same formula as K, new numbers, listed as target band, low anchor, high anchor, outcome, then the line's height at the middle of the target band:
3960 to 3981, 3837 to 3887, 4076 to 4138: 0.327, 38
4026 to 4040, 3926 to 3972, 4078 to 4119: -0.160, 34.4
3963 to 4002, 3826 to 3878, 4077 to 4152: 0.093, 37.5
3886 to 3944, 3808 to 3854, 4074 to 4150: 0.076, 36.9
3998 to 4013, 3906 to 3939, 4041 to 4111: -0.136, 36.2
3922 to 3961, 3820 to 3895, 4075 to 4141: 0.055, 36.7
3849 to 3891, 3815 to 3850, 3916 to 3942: -0.094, 34.4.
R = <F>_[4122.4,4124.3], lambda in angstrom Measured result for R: 40.6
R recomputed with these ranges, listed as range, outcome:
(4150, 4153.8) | 38.6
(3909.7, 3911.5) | 39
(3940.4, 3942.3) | 38.1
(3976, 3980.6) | 35.3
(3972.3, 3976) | 30.5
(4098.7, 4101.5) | 28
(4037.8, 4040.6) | 41.7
